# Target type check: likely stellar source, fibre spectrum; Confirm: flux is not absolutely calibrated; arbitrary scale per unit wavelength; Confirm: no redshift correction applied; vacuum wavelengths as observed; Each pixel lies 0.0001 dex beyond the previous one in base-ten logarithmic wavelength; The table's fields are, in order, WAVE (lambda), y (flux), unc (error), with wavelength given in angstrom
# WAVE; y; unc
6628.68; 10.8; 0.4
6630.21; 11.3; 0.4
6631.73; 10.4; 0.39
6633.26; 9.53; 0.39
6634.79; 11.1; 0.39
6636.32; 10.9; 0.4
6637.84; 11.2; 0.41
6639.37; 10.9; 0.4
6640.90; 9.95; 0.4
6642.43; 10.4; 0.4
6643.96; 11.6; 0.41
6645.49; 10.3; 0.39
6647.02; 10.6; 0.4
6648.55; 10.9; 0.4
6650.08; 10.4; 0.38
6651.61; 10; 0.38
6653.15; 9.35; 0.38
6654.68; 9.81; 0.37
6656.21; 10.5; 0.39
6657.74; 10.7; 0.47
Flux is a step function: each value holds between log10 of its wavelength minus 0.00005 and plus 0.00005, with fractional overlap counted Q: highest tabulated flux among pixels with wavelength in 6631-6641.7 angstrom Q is 11.2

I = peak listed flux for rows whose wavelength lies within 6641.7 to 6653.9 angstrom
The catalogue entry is 11.6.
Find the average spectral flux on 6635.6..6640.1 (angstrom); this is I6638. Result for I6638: 11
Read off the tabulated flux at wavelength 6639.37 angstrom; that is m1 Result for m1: 10.9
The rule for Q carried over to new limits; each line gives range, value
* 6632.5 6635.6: 11.1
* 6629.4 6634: 11.3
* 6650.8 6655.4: 10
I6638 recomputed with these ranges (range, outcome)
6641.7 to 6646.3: 10.8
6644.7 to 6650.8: 10.6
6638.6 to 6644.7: 10.7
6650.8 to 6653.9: 9.67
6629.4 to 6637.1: 10.7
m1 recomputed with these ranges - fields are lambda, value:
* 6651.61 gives 10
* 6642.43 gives 10.4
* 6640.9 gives 9.95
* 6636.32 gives 10.9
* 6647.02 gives 10.6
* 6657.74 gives 10.7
